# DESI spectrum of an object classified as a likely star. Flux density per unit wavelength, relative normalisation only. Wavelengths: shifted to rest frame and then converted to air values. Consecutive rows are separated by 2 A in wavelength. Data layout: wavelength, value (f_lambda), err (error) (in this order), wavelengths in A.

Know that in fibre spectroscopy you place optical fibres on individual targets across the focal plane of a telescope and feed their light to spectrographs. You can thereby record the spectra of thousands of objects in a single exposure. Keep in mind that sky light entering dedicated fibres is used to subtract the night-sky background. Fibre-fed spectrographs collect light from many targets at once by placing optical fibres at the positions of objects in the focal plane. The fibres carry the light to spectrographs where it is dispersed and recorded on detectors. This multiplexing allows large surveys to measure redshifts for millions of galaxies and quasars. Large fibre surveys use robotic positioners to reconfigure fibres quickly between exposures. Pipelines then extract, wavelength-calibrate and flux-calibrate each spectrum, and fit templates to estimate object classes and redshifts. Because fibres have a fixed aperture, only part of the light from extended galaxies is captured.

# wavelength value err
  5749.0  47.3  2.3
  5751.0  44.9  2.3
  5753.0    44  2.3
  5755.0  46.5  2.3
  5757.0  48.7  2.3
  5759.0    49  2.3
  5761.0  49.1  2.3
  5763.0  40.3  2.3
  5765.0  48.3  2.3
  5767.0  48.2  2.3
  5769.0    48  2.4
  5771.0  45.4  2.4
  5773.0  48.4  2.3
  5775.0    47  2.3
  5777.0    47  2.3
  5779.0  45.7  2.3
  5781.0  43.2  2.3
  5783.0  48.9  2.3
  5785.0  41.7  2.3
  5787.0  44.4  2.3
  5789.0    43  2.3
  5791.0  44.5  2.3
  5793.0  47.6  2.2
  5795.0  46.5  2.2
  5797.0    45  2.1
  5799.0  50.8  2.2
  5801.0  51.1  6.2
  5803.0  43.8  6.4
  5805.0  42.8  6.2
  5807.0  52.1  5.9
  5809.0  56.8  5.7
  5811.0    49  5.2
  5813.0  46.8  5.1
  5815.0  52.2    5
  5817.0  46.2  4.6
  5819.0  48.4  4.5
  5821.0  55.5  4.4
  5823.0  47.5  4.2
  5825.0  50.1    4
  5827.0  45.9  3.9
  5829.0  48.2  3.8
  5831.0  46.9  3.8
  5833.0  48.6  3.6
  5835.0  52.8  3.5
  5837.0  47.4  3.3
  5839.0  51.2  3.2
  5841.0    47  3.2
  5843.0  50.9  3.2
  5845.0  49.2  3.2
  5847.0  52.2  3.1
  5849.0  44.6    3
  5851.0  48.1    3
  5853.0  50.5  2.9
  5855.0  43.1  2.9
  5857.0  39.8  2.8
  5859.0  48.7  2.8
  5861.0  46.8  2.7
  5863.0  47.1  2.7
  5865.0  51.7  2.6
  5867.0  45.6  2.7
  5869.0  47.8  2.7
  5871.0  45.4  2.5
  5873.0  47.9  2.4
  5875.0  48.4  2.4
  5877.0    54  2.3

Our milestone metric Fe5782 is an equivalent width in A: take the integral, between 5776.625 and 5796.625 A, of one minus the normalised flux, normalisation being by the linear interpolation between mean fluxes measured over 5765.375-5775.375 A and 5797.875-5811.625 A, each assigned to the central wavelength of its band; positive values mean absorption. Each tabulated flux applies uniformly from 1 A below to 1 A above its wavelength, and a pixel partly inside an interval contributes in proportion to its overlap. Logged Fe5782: 1.3 A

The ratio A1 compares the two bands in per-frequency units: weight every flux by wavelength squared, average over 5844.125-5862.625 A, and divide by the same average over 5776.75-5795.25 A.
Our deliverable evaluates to 1.07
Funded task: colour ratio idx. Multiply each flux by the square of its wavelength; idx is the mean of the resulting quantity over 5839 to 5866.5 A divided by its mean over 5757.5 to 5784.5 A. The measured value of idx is 1.05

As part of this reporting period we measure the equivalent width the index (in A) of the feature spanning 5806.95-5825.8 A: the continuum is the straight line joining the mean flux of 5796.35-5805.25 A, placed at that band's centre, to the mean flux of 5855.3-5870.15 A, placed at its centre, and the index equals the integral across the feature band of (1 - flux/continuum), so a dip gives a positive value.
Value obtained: -1.4 A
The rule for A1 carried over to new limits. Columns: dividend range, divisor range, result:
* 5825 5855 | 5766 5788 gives 1.08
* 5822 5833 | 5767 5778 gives 1.03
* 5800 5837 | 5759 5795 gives 1.08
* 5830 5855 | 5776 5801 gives 1.08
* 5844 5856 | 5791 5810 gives 1.01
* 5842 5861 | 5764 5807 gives 1.05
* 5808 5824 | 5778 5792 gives 1.14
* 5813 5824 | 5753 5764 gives 1.09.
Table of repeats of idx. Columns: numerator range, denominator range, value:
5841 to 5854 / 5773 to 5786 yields 1.10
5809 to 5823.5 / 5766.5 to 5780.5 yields 1.08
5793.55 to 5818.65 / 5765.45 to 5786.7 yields 1.06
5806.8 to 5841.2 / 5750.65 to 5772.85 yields 1.08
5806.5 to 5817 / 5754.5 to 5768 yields 1.10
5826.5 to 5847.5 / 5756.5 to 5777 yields 1.07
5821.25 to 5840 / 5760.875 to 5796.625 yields 1.09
